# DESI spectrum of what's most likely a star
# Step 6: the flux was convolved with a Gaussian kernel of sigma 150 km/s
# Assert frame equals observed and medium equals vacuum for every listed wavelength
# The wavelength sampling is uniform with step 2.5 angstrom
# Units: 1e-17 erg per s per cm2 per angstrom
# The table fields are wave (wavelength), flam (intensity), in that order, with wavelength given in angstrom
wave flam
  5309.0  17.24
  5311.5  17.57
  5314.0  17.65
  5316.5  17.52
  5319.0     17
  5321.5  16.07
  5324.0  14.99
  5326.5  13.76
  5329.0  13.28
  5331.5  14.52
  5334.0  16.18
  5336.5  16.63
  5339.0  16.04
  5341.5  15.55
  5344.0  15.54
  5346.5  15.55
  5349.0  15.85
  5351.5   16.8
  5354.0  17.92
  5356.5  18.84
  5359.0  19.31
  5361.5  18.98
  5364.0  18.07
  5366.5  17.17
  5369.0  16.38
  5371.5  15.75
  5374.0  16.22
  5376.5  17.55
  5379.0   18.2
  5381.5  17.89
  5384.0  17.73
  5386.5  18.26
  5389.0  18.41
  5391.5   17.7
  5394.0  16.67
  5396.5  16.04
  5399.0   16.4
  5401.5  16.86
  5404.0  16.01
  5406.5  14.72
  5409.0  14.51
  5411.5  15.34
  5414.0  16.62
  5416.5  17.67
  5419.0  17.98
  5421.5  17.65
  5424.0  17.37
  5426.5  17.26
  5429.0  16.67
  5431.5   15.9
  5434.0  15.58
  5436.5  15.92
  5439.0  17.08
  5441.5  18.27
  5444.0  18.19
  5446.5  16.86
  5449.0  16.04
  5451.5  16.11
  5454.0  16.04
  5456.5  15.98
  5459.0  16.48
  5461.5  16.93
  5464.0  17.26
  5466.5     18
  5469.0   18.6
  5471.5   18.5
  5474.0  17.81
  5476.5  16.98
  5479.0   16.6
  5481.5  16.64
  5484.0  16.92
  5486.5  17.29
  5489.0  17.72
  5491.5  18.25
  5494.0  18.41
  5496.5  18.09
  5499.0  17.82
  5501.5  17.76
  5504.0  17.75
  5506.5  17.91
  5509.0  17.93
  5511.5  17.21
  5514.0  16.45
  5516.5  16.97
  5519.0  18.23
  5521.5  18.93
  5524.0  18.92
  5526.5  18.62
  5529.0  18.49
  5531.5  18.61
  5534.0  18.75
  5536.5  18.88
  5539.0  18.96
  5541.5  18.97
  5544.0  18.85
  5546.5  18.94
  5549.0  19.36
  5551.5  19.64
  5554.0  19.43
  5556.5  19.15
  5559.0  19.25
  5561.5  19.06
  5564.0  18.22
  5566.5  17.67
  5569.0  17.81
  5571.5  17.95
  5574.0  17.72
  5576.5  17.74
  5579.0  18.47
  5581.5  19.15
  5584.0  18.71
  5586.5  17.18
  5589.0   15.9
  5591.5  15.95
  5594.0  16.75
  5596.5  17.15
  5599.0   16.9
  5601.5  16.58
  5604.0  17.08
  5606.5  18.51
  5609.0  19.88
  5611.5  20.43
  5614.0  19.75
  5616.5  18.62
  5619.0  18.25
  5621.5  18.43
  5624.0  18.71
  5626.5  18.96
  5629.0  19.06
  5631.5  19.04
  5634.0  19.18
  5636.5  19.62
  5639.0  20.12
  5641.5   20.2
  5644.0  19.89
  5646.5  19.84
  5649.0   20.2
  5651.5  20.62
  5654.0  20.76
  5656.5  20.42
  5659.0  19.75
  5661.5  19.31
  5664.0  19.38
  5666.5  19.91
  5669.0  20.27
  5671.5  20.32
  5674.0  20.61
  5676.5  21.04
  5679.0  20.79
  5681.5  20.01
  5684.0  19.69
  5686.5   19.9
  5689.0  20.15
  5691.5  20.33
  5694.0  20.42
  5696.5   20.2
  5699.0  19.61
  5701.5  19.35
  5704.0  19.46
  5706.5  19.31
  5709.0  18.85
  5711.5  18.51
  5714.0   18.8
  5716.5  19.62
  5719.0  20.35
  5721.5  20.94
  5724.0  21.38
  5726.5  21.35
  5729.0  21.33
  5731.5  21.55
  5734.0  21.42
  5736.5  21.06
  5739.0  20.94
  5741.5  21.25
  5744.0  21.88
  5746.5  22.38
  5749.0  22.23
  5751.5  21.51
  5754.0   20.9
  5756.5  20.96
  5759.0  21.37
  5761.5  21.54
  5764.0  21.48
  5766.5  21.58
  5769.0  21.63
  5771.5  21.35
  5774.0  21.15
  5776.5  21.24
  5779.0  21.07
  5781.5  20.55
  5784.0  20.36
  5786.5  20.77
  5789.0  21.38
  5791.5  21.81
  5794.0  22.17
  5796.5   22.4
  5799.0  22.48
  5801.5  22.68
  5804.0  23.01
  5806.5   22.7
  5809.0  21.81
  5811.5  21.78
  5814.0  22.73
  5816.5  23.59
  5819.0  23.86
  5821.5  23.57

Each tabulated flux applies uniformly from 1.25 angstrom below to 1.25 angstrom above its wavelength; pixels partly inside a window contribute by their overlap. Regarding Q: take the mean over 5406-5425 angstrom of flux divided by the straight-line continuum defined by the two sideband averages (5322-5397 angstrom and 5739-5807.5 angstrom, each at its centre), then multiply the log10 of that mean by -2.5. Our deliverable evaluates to 0.05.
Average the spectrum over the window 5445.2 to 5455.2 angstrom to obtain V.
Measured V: 16.3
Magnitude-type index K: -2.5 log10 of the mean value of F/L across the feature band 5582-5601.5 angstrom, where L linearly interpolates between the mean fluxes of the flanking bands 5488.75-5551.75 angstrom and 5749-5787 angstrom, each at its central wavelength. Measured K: 0.13 mag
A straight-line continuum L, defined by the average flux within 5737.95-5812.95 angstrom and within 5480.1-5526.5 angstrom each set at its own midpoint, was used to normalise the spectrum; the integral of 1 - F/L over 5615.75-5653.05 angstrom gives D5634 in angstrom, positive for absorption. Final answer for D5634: 0.4 angstrom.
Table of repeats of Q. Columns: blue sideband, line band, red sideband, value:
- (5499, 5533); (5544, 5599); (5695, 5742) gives 0.03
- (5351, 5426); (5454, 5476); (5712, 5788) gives 0.04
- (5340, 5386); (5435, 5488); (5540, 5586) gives 0.05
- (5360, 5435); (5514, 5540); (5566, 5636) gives -0.04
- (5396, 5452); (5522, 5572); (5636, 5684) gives -0.02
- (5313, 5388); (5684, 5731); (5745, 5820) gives 0.05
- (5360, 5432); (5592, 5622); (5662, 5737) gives 0.06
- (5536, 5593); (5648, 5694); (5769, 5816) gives -0.01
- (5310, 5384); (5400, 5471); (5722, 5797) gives 0.06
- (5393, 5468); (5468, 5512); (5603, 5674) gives -0.01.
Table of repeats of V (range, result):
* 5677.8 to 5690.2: 20.1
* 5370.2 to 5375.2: 16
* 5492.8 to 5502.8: 18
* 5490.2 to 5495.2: 18.3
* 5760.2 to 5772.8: 21.5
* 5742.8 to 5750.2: 22.2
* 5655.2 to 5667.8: 19.8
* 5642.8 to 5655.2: 20.3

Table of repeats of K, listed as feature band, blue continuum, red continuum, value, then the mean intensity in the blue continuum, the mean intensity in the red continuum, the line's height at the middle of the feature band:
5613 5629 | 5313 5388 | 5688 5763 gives 0.042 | 16.7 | 20.6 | 19.5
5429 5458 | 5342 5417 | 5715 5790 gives 0.072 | 16.9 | 21.2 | 17.7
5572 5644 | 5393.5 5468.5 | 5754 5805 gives 0.043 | 16.6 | 21.5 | 19.1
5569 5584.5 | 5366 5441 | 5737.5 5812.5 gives 0.047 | 16.8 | 21.6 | 19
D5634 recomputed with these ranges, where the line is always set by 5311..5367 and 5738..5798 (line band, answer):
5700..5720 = 1.4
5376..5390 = -0.8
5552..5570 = 0.3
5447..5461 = 1.3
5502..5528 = 0.9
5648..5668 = 0.1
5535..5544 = 0.0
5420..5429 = 0.1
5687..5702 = 0.4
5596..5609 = 1.4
